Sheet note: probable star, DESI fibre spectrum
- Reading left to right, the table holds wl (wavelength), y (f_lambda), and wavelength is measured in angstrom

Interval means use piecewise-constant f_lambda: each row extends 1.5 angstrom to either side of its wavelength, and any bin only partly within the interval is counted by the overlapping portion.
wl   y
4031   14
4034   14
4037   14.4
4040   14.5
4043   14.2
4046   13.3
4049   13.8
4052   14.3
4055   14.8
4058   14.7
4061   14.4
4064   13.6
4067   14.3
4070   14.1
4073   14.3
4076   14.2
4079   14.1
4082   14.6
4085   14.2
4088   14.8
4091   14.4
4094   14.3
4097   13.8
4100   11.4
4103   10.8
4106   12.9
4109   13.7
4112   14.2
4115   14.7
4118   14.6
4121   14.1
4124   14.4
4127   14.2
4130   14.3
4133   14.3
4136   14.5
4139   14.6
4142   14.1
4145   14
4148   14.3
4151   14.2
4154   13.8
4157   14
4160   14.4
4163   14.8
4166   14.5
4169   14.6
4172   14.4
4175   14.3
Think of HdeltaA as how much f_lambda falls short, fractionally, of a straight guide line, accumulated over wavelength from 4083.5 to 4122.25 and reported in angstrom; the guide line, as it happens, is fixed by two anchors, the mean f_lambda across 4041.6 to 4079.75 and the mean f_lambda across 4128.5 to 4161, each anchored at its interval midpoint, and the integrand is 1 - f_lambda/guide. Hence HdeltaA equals 1.4 angstrom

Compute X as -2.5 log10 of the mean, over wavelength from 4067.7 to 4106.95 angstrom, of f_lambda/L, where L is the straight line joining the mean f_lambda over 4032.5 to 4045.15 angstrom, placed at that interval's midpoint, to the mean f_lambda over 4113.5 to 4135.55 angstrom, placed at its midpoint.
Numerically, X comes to 0.05 mag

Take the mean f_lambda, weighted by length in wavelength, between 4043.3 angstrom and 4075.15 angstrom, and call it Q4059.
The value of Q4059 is 14.2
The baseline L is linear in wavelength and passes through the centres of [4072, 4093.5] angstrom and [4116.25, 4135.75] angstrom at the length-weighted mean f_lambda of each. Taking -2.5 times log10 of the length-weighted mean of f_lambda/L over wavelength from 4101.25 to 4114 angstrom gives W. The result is 0.11 mag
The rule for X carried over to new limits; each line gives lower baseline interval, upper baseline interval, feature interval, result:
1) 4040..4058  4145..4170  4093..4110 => 0.12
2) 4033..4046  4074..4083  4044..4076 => 0.01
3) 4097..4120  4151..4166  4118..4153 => -0.04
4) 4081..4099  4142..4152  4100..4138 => 0.03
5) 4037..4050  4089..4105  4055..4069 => -0.05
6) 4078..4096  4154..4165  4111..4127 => 0.00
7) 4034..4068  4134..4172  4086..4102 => 0.05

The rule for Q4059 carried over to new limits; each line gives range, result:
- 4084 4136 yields 13.8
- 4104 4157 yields 14.1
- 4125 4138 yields 14.3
